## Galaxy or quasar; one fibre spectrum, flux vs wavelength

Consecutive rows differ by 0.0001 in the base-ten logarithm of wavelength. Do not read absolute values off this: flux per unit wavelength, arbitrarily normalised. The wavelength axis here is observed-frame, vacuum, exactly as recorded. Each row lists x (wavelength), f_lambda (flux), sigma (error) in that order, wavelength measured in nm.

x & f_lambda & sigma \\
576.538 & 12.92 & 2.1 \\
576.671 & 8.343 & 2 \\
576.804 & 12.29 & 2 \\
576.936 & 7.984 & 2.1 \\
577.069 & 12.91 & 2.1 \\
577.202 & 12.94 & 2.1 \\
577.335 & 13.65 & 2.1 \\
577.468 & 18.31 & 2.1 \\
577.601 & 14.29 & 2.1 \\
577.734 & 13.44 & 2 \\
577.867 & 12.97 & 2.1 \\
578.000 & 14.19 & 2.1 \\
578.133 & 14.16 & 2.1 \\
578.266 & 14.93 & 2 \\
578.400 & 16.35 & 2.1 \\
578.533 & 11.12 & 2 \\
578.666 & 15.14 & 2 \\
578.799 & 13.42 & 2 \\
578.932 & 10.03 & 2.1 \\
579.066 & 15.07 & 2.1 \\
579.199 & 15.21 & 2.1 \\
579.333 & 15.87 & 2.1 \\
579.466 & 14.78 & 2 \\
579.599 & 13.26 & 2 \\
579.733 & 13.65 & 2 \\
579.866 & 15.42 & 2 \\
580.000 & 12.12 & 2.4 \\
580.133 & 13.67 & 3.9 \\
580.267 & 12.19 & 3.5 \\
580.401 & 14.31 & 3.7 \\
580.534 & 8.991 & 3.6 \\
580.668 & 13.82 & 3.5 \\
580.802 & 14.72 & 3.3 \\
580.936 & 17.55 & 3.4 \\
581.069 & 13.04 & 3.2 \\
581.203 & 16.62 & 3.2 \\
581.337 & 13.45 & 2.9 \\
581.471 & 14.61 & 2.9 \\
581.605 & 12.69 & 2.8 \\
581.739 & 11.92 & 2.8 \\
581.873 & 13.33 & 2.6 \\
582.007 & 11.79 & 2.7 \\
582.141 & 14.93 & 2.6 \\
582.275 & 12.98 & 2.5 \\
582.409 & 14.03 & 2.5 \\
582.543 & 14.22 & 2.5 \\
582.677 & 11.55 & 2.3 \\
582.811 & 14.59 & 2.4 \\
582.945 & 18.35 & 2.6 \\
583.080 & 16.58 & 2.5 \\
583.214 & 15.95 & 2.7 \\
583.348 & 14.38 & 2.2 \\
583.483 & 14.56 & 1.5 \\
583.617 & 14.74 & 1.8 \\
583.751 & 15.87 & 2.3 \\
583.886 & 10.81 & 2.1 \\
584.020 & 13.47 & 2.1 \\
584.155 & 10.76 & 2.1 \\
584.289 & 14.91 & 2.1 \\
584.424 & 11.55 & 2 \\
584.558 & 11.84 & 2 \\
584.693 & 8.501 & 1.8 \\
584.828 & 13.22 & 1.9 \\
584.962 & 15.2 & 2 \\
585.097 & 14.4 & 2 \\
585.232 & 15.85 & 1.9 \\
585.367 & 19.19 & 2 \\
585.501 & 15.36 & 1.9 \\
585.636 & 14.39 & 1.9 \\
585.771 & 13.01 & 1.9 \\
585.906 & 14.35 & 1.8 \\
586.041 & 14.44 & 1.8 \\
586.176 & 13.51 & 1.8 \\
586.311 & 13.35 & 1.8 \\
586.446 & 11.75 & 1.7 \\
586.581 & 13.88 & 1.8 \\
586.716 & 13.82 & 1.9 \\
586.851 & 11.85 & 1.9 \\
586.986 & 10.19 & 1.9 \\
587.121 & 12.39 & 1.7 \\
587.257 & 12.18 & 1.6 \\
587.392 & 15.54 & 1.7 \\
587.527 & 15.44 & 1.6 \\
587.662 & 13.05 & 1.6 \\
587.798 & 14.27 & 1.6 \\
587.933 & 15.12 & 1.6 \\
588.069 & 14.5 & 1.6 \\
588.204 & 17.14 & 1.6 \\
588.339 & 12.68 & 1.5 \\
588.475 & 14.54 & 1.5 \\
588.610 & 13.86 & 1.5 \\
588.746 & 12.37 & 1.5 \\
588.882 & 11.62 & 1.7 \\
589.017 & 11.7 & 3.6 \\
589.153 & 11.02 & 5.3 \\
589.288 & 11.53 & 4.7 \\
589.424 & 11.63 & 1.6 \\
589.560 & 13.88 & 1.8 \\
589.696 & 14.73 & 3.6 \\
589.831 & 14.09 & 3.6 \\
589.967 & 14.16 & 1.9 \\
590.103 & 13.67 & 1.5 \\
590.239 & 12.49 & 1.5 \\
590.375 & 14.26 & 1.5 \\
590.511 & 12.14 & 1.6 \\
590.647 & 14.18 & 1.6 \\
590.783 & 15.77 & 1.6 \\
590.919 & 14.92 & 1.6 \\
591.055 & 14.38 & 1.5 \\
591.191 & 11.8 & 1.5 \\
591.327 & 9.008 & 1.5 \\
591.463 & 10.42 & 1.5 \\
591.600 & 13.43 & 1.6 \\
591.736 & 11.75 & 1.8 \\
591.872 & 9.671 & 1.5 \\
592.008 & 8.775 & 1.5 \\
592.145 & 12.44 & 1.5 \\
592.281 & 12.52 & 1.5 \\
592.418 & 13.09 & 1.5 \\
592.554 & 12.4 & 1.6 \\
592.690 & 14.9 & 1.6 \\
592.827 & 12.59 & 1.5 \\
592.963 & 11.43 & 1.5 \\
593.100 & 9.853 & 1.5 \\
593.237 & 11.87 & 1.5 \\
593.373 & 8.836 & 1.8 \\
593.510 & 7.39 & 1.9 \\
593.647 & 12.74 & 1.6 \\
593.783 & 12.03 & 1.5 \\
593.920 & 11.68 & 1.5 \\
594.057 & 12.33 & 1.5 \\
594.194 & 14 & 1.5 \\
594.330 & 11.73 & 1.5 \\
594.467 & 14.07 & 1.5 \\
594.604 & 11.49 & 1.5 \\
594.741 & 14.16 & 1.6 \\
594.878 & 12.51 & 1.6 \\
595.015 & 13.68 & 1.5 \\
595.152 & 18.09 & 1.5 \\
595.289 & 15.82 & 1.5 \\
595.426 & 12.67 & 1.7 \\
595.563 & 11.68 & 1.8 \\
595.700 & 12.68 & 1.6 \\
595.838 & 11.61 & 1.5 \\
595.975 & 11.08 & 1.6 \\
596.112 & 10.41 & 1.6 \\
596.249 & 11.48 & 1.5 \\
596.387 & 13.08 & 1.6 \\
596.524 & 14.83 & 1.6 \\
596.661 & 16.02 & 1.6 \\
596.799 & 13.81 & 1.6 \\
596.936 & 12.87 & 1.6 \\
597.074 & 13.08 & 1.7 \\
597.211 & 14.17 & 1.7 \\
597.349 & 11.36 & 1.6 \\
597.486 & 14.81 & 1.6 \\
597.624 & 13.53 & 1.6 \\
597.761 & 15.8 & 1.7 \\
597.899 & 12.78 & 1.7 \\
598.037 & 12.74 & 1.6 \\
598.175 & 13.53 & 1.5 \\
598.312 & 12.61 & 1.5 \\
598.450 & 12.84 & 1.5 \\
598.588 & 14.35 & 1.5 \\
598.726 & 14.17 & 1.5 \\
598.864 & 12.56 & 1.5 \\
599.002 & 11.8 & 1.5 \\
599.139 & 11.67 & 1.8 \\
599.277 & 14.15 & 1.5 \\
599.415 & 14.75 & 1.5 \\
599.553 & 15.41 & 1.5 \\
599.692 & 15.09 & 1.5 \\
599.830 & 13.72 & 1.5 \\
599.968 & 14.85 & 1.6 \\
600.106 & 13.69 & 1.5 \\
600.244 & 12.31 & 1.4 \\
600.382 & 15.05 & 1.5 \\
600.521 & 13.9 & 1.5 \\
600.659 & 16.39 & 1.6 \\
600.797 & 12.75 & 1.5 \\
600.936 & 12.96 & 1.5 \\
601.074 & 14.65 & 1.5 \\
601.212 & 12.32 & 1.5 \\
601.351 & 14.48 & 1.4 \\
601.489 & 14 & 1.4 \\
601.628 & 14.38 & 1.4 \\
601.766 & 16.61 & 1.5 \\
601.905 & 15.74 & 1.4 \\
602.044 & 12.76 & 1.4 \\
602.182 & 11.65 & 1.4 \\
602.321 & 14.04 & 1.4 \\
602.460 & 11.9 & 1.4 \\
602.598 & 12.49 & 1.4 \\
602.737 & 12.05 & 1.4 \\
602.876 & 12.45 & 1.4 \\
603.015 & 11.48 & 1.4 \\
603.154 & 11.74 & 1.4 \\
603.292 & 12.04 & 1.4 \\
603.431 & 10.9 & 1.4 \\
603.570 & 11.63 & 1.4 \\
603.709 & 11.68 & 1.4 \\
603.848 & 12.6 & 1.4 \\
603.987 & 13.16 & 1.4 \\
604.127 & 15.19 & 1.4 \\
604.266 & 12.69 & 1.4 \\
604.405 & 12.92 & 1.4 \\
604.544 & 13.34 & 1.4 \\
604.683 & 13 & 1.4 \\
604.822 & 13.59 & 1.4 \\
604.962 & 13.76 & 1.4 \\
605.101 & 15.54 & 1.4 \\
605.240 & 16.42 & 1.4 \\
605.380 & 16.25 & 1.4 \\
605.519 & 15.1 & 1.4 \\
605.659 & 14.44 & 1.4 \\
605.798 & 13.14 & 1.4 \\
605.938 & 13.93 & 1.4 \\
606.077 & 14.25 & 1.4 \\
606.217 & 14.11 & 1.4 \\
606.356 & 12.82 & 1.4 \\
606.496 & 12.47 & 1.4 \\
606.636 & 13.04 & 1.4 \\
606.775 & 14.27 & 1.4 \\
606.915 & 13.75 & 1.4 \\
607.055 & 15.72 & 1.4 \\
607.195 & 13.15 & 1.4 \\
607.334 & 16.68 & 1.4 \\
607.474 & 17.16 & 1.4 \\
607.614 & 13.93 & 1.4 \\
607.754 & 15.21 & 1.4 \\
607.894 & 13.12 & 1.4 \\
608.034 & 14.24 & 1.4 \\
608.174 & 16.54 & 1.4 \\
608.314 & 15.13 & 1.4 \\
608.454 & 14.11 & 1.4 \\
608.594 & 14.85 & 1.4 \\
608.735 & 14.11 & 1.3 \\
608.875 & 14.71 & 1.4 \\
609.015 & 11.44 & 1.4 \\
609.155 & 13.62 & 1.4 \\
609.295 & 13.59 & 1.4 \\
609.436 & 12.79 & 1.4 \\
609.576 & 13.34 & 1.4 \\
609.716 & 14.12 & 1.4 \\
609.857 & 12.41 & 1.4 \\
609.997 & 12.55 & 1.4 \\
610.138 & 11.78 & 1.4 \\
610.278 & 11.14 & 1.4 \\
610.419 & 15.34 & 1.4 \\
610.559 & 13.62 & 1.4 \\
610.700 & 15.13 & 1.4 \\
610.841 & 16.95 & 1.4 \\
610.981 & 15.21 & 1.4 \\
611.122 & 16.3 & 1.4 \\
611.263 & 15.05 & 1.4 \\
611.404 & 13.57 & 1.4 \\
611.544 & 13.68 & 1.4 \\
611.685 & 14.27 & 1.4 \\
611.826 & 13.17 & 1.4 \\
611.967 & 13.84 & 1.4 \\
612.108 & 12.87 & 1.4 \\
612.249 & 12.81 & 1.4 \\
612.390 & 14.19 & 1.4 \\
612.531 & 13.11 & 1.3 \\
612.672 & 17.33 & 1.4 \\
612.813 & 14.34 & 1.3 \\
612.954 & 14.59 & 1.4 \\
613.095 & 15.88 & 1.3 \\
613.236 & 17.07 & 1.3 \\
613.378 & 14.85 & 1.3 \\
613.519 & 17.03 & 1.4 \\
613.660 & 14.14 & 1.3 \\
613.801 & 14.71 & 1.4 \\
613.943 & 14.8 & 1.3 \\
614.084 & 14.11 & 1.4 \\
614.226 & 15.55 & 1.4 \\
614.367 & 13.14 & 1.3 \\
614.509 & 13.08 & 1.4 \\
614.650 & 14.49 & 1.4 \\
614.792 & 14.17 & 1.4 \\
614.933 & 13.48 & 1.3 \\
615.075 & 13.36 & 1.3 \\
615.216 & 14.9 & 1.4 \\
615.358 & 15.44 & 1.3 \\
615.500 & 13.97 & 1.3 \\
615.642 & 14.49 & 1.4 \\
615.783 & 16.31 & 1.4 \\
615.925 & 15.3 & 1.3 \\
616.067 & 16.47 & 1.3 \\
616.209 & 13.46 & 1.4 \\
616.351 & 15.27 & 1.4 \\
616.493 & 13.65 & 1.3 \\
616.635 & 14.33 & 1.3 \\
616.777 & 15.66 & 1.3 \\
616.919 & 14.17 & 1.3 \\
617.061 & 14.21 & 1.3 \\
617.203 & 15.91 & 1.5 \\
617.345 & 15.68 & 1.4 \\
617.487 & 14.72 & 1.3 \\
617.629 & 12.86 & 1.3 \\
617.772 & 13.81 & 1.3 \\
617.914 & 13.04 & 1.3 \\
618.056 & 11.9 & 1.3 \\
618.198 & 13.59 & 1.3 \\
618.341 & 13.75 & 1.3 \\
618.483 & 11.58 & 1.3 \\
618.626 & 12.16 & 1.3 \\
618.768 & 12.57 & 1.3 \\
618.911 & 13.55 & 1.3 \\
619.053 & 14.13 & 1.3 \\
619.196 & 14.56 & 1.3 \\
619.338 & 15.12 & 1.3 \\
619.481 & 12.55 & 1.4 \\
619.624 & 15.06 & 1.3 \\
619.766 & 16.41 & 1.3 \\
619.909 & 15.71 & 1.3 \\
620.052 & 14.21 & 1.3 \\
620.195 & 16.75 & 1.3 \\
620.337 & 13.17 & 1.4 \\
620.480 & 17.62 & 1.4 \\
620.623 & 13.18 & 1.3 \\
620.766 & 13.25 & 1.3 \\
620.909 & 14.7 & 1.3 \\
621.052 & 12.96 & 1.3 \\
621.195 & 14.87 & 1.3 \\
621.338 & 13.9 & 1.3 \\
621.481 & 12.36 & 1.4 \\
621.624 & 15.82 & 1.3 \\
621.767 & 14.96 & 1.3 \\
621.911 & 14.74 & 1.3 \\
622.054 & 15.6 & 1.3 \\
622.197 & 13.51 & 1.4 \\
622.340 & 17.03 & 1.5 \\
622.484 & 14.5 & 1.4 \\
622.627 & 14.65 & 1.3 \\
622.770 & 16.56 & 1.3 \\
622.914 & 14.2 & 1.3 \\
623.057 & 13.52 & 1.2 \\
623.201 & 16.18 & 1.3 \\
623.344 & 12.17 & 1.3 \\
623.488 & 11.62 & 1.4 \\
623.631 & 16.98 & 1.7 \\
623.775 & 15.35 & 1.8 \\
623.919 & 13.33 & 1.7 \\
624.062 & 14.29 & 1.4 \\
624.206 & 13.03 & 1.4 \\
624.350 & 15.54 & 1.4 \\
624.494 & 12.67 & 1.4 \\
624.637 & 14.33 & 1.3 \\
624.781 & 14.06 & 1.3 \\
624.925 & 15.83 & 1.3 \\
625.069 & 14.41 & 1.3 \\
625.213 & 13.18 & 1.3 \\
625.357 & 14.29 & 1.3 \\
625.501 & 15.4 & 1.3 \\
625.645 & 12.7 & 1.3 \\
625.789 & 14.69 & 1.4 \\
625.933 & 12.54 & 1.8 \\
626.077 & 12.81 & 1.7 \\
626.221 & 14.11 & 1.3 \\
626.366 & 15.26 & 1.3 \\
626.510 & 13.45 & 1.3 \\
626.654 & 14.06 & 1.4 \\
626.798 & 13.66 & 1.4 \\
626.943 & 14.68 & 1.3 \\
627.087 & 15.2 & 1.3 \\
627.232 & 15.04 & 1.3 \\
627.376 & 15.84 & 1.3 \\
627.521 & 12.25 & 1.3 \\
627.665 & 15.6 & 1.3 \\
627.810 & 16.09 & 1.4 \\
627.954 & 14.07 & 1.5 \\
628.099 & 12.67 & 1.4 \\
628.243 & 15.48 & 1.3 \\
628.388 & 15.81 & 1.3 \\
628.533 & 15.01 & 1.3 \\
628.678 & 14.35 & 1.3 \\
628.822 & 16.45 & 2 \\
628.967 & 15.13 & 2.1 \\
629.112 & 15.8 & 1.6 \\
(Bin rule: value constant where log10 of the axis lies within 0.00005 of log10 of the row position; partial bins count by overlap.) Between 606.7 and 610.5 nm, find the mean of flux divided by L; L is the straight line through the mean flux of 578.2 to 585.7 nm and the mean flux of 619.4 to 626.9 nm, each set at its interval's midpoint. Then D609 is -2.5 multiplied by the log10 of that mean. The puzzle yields 0.02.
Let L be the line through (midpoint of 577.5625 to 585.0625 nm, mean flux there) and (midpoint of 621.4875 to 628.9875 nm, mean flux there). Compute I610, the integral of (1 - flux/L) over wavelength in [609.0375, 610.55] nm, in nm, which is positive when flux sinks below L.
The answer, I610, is 0.13 nm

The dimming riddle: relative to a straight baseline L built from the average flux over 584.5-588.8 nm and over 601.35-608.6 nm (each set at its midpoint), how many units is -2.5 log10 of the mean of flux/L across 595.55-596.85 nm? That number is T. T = 0.09 mag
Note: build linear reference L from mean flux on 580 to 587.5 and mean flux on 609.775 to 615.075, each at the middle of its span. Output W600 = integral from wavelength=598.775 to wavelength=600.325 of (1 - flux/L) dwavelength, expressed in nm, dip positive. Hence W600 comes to 0.04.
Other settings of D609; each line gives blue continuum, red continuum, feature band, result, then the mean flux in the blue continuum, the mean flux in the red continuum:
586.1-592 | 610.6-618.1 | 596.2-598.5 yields 0.00 mag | 13.1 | 14.6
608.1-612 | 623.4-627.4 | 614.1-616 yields -0.03 mag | 14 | 14.2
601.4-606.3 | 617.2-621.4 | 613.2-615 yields -0.06 mag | 13.5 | 14.1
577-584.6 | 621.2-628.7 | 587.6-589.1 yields 0.02 mag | 13.9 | 14.4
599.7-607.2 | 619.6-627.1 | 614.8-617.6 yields -0.05 mag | 13.6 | 14.4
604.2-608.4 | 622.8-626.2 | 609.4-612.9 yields 0.02 mag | 14.3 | 14.1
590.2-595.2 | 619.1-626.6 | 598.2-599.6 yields -0.05 mag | 12.4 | 14.4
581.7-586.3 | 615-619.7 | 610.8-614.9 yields -0.04 mag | 14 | 14.2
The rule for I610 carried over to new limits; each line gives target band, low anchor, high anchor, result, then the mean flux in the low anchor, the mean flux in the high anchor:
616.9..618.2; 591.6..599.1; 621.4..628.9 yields 0.00 nm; 12.7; 14.5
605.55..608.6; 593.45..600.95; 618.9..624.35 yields -0.12 nm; 13.3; 14.6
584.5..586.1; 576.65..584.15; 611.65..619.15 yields -0.03 nm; 13.8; 14.3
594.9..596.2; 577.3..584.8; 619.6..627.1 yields 0.09 nm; 13.8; 14.4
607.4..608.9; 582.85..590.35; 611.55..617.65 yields -0.05 nm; 13.7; 14.6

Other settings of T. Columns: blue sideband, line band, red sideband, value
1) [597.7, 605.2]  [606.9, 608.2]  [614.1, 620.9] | -0.09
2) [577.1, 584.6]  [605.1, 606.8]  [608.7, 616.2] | 0.00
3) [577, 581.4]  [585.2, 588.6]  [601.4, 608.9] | -0.01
